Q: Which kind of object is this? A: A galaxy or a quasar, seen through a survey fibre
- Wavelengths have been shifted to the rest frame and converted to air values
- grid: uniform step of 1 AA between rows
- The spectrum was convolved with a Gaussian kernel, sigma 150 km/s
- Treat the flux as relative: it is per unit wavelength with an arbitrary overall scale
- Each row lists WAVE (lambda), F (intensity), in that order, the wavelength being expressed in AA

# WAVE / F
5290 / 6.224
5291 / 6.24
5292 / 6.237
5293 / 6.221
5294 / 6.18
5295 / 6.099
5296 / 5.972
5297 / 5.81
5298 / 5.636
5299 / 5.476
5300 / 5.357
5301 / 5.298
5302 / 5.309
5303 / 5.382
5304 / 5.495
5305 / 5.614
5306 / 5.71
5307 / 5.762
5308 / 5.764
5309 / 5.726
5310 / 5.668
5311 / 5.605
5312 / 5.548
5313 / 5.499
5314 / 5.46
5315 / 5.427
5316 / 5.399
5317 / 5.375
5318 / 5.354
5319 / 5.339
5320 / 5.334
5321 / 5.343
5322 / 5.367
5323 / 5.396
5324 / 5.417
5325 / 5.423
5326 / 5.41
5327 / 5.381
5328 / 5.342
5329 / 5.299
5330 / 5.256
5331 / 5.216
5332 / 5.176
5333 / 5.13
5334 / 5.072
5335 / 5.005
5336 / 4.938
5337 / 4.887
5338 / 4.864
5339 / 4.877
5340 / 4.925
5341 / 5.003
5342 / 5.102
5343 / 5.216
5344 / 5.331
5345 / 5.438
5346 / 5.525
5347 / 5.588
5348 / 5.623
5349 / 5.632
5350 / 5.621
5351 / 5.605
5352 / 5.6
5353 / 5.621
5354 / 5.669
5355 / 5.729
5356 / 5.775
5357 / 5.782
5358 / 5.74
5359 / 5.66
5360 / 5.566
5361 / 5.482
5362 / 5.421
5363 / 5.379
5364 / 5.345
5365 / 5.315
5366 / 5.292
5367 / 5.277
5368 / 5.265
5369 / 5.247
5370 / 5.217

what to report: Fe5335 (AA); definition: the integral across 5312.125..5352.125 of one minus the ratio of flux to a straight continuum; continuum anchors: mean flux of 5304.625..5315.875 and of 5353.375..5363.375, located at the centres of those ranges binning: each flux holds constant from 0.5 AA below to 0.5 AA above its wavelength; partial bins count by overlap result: 2.2 AA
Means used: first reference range 5.61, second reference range 5.62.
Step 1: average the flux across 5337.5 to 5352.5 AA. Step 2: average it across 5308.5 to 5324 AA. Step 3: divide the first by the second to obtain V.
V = 1.0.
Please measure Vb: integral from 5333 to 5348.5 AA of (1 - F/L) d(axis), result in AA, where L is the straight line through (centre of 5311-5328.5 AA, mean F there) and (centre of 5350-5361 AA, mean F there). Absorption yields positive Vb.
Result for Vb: 1.12 AA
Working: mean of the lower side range 5.41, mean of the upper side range 5.66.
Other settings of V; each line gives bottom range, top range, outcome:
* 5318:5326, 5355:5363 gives 1.05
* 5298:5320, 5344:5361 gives 1.02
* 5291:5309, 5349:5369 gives 0.96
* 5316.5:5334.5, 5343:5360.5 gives 1.06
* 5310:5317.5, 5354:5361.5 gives 1.03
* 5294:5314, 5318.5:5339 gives 0.93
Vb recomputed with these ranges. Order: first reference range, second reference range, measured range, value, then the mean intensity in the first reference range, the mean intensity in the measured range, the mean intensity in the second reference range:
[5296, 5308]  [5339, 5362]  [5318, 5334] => 0.6 AA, 5.56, 5.32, 5.49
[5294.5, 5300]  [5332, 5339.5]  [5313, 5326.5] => -0.2 AA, 5.76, 5.39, 4.98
